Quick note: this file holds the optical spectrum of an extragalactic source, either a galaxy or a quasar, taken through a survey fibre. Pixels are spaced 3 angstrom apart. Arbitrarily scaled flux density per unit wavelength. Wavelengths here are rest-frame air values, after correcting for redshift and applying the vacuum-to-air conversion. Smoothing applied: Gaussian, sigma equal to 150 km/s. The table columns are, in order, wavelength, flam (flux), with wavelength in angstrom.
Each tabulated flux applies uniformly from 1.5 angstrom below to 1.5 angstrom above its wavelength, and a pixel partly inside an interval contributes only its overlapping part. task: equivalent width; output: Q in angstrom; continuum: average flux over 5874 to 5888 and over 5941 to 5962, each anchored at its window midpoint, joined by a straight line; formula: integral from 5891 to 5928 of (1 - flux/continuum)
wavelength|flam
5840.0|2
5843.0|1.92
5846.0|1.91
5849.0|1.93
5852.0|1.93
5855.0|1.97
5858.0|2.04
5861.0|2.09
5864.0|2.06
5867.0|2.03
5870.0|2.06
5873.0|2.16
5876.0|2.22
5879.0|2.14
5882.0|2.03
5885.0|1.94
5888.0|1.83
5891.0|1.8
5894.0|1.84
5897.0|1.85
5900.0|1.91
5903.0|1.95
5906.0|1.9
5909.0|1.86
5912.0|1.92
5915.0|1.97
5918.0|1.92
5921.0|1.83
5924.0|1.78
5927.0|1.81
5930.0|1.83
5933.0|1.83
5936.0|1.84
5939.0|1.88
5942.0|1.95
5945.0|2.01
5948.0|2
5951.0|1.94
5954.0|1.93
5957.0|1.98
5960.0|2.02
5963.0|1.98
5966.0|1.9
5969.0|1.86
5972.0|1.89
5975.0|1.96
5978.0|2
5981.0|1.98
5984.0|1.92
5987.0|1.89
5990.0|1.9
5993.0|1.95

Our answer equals 2.7 angstrom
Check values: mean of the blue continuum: 2.06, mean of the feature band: 1.88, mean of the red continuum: 1.98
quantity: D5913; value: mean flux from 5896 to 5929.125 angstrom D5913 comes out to 1.88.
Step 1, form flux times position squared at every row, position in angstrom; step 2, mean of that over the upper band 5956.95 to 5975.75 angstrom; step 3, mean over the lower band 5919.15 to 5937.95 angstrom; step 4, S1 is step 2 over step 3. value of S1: 1.08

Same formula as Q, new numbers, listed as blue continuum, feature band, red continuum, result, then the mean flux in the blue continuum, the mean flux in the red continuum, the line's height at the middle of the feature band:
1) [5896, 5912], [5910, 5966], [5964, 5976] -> -0.3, 1.9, 1.9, 1.9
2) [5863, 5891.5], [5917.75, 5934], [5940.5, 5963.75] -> 1.4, 2.03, 1.98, 2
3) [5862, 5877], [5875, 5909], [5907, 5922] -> 1.1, 2.1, 1.9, 2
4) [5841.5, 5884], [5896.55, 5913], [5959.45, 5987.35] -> 0.8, 2.03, 1.94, 2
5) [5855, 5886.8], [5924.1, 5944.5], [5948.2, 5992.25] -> 1.3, 2.07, 1.94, 1.99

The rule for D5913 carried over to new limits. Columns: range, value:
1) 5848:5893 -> 2.01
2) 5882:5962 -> 1.9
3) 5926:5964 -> 1.92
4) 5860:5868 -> 2.06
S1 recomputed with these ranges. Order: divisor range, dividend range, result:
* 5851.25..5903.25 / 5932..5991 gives 1.00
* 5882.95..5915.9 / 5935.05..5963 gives 1.05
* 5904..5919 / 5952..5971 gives 1.03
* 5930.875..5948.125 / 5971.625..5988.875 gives 1.03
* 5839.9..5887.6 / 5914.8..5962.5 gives 0.97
